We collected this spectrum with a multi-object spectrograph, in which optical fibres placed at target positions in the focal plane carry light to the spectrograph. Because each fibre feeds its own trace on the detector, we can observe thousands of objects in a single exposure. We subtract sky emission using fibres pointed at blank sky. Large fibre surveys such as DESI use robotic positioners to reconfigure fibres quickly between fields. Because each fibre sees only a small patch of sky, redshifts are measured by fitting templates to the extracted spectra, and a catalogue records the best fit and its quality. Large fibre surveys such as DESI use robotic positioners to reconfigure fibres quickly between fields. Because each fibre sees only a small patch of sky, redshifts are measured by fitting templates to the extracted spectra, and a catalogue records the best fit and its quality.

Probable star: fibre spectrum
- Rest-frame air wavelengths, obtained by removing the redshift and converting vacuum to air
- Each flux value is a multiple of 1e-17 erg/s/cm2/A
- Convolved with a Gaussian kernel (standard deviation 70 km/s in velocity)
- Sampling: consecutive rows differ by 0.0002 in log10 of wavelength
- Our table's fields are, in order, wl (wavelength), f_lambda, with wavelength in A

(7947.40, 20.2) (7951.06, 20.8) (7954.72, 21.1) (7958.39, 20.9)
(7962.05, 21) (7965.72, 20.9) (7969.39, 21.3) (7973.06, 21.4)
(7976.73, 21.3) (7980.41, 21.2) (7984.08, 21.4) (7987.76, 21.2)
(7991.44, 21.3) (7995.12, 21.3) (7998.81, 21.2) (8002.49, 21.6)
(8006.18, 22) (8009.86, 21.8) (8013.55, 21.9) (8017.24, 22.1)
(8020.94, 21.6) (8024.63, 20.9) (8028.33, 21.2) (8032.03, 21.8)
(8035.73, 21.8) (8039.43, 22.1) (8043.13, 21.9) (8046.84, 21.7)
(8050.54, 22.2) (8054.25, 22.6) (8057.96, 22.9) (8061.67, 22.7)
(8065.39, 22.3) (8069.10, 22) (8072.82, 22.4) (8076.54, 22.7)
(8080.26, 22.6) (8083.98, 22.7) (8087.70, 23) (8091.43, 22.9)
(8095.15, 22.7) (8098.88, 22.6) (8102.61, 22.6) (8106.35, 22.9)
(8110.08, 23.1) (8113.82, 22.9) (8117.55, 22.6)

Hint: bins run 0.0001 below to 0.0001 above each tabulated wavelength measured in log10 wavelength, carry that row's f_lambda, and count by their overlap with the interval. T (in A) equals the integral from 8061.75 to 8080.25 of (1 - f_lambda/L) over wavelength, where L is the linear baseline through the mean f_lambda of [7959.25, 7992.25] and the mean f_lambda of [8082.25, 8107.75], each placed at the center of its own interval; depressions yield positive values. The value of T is 0.04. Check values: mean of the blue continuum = 21.2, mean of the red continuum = 22.8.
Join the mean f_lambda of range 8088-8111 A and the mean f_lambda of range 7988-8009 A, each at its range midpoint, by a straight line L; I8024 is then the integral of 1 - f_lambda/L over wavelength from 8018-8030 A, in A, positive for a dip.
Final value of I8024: 0.3 A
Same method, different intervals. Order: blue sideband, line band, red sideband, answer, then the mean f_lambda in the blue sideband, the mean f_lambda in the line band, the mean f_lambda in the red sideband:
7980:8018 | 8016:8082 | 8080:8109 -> 0.3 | 21.5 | 22.1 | 22.8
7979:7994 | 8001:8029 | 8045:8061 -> 0.1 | 21.3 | 21.7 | 22.4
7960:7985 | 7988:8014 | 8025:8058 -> 0.0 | 21.2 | 21.5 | 21.9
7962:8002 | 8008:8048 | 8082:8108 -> 0.3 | 21.2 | 21.7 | 22.8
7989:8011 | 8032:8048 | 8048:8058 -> 0.3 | 21.5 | 21.9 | 22.5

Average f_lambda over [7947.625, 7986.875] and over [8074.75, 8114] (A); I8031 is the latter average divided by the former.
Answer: 1.08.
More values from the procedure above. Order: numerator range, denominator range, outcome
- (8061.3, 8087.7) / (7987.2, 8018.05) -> 1.04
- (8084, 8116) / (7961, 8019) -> 1.07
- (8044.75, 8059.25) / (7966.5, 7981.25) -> 1.05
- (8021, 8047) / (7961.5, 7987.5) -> 1.02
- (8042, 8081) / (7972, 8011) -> 1.04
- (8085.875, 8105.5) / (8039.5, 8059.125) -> 1.02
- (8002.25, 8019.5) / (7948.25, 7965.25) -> 1.05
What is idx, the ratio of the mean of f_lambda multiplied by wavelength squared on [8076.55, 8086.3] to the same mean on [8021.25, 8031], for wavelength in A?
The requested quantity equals 1.09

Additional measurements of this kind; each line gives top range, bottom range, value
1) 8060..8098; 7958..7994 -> 1.09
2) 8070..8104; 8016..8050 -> 1.06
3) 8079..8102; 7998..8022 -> 1.07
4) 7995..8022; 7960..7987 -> 1.03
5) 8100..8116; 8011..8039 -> 1.08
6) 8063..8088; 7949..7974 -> 1.10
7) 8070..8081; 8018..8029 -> 1.07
